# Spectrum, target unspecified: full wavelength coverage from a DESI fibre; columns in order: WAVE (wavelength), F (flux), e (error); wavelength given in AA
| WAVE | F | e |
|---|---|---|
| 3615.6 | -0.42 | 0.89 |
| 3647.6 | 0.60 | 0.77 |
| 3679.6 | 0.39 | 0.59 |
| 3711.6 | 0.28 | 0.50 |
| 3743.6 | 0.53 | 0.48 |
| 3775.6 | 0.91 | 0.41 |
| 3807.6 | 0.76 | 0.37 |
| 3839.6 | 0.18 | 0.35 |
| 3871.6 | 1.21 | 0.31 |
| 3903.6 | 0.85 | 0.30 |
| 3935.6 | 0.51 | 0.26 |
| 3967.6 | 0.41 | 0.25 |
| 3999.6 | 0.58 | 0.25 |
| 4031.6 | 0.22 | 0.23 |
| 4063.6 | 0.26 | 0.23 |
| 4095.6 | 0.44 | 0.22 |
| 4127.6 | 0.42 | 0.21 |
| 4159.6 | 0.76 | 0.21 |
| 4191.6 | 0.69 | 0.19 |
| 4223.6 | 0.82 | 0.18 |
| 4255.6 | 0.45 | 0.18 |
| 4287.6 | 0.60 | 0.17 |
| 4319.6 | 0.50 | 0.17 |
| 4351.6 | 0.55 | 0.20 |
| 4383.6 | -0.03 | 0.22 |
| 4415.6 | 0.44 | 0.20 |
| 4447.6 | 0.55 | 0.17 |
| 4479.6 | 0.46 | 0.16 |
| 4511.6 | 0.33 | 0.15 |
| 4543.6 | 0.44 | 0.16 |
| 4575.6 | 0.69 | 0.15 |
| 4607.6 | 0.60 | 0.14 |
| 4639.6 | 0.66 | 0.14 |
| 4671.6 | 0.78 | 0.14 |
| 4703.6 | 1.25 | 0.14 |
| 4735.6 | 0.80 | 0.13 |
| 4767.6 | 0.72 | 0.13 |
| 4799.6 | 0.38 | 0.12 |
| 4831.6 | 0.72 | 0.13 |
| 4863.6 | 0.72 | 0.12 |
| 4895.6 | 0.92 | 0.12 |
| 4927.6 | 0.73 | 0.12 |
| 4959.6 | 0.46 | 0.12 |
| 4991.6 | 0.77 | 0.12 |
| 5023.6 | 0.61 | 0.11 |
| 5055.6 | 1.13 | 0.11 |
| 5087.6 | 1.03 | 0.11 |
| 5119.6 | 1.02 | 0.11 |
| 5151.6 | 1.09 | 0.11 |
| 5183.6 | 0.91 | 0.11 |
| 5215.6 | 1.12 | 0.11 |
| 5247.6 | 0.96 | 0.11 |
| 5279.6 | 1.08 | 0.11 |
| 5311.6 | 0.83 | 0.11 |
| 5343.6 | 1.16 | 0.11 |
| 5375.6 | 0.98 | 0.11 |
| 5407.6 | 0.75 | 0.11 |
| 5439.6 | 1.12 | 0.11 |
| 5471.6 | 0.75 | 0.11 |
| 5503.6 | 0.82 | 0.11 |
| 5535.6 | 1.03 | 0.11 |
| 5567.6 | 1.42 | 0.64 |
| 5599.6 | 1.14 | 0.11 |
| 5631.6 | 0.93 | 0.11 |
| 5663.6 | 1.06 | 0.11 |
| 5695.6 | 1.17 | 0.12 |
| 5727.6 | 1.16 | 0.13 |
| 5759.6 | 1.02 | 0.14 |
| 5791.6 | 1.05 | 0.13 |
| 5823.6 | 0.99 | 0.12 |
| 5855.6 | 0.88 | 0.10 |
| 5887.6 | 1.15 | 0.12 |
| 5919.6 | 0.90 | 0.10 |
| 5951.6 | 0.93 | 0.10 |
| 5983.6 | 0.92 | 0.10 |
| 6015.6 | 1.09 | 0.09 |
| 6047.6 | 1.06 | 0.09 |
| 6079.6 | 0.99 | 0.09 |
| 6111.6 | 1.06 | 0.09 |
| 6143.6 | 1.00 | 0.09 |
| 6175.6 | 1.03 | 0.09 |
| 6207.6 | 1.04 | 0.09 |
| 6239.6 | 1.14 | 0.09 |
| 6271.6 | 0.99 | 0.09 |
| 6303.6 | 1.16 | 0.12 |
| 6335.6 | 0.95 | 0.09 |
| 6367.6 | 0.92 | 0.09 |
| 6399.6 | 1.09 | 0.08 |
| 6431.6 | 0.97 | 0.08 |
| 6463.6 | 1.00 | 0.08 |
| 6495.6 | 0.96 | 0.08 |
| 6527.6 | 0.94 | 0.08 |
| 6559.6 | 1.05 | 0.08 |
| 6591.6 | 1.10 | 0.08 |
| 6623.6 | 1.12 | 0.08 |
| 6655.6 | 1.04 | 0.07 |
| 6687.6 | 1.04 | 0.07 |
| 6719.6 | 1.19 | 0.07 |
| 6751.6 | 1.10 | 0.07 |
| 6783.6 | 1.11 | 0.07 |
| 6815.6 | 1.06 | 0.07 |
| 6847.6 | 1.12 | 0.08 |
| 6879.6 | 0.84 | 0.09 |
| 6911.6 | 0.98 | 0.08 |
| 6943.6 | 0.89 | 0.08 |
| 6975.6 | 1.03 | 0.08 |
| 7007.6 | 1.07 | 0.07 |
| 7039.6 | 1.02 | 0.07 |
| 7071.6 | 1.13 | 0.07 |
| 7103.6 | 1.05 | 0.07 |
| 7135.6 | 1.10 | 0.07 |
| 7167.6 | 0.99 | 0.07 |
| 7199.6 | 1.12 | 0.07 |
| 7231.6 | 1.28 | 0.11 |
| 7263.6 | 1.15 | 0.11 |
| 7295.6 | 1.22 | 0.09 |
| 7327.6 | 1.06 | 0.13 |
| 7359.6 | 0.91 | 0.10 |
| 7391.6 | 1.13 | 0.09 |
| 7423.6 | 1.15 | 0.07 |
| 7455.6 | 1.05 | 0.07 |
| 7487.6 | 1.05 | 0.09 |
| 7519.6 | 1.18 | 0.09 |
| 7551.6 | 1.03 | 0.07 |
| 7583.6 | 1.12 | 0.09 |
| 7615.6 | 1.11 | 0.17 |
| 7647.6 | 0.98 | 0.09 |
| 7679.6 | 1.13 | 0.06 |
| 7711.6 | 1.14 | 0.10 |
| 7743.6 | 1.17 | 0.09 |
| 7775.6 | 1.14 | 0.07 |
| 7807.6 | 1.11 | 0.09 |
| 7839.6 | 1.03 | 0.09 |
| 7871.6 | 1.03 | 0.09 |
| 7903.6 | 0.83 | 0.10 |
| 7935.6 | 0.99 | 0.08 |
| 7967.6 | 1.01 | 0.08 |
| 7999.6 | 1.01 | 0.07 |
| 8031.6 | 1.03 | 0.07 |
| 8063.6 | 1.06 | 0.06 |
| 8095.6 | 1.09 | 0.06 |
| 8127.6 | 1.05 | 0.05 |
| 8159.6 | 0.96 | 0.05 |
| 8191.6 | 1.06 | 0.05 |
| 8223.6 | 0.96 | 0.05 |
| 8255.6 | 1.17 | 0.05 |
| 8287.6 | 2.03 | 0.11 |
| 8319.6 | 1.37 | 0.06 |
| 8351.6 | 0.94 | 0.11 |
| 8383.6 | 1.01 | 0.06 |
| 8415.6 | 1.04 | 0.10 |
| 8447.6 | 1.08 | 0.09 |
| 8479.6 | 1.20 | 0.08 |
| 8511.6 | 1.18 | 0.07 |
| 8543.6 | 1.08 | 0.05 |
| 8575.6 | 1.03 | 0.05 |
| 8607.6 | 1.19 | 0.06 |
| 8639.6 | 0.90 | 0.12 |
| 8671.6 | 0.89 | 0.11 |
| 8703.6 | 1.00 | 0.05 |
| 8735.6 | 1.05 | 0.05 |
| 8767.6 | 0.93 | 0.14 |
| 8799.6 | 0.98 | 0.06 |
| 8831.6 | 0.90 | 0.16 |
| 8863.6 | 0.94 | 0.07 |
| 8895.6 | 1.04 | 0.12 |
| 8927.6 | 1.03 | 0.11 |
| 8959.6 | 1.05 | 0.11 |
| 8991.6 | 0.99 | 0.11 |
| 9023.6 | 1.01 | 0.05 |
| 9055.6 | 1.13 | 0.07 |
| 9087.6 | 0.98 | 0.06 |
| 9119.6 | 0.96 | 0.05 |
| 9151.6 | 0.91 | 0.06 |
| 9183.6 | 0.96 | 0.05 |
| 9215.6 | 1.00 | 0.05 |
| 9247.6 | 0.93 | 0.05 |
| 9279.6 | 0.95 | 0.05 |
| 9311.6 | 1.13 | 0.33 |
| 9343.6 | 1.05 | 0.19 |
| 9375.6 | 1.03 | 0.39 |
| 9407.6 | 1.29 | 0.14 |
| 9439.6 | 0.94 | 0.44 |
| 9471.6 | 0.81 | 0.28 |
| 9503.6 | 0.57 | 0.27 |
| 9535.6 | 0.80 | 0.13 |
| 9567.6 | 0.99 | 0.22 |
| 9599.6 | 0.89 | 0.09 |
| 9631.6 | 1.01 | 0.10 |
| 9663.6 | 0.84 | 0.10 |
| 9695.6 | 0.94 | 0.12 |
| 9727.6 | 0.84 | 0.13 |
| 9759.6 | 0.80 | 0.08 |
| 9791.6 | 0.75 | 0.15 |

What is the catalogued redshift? 0.26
